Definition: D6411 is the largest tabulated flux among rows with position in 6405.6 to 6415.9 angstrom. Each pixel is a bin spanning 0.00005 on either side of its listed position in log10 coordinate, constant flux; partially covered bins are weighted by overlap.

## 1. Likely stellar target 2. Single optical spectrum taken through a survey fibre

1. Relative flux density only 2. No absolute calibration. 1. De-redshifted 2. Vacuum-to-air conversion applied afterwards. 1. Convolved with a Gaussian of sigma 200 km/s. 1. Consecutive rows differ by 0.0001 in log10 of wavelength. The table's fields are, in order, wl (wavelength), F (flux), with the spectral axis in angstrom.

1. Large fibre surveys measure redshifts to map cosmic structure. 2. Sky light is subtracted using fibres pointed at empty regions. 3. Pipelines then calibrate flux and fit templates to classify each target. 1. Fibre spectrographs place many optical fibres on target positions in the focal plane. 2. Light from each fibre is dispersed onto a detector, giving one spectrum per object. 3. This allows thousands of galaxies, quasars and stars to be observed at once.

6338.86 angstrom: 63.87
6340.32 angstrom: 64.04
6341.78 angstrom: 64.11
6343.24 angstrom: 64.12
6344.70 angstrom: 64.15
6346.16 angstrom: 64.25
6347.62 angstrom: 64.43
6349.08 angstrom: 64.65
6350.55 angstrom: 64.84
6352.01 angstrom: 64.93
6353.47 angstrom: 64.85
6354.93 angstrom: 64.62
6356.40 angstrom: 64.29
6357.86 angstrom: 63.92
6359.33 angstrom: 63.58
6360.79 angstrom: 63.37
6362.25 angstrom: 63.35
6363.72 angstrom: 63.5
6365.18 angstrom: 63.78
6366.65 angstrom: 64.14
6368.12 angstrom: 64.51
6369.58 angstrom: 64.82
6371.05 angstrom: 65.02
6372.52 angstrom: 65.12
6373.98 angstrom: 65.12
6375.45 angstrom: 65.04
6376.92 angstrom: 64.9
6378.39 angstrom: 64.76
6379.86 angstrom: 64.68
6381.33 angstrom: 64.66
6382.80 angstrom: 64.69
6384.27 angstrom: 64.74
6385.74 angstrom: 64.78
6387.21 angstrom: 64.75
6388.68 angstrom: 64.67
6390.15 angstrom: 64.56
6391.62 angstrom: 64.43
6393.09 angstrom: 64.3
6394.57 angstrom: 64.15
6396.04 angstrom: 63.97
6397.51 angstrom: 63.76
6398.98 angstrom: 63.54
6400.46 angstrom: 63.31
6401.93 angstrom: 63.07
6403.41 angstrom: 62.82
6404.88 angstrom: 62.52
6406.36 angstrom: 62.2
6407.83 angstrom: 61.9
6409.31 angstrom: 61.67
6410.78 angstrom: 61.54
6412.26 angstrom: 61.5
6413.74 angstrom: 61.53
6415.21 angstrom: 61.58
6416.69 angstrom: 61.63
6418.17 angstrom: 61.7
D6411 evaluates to 62.2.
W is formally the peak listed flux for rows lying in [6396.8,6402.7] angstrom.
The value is 63.76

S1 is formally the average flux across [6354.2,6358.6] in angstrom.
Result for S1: 64.2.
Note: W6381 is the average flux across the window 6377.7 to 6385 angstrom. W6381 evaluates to 64.7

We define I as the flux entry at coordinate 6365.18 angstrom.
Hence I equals 63.78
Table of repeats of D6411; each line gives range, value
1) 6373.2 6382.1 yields 65.12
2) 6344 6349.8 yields 64.65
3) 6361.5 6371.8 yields 65.02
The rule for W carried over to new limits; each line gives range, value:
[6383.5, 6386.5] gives 64.78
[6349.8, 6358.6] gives 64.93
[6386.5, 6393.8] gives 64.75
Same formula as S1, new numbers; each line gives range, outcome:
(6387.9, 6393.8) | 64.6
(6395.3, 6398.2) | 64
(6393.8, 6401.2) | 63.7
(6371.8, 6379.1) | 65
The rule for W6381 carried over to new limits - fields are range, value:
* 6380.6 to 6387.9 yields 64.7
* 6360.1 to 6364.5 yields 63.5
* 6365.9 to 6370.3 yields 64.5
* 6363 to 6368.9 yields 64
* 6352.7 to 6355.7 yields 64.7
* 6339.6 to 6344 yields 64.1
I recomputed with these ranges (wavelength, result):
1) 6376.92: 64.9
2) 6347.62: 64.43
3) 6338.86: 63.87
